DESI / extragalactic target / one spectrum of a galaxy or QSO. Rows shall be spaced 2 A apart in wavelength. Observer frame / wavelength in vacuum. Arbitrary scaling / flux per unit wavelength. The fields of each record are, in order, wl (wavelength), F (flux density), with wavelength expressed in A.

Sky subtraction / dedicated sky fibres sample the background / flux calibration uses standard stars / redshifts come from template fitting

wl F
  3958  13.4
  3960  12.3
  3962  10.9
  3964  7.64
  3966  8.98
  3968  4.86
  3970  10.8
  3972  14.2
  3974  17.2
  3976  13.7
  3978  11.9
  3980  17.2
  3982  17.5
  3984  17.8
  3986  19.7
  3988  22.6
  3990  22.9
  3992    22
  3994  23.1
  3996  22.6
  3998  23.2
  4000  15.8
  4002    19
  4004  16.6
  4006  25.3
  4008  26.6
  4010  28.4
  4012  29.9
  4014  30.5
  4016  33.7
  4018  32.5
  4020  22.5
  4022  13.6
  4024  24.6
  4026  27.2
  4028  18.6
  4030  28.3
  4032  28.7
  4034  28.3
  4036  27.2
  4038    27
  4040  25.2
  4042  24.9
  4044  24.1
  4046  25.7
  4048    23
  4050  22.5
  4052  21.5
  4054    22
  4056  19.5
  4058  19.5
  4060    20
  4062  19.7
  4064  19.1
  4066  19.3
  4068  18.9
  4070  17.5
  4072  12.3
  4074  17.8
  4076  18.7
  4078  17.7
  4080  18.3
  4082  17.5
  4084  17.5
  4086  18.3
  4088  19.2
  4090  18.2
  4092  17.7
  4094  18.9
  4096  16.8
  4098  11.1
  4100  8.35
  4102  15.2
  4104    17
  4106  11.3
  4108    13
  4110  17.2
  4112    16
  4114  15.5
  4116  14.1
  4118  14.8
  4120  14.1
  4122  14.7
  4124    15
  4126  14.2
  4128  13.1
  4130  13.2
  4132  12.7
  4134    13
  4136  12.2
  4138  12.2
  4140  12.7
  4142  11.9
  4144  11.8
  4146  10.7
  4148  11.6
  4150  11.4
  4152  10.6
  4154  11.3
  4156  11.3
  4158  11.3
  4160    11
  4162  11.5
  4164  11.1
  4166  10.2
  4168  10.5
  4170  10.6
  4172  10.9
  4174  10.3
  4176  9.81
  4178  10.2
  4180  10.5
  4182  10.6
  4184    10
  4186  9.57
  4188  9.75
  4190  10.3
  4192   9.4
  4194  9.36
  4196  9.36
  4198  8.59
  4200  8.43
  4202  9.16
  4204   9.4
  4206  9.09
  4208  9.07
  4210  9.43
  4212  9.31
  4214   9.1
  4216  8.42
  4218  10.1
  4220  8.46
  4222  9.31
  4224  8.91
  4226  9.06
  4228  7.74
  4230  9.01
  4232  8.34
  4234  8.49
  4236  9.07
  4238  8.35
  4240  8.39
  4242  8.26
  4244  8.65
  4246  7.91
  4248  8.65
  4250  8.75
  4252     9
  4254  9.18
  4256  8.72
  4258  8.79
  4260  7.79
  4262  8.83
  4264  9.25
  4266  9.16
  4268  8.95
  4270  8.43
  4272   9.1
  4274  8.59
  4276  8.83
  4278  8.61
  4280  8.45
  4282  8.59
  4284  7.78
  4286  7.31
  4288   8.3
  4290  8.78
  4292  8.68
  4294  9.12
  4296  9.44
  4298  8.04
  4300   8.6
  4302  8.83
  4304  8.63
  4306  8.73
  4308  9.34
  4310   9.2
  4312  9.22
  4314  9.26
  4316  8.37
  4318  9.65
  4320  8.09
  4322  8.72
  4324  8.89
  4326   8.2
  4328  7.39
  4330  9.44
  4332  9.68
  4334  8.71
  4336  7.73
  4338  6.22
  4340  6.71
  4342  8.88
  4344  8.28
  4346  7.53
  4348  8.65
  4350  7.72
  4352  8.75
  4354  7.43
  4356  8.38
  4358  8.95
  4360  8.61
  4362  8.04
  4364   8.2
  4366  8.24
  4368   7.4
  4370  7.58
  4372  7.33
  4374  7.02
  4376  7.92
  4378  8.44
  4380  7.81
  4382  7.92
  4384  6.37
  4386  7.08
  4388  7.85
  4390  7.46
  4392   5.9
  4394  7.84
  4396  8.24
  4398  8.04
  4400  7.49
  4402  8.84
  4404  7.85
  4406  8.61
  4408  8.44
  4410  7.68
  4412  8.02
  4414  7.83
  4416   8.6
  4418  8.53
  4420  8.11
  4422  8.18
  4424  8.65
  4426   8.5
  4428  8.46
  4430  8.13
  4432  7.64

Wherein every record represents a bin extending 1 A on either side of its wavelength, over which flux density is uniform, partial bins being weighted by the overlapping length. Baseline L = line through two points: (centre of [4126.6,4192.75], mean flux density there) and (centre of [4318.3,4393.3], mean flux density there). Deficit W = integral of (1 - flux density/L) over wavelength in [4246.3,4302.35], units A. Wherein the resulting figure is 3.8 A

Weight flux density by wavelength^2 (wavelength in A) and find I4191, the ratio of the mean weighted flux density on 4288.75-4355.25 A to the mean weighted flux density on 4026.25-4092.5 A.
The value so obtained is 0.46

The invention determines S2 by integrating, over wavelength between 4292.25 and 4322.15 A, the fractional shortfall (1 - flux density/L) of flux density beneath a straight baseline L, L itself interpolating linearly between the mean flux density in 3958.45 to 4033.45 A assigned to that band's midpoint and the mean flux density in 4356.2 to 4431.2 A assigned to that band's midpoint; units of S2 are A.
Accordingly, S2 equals 4.8 A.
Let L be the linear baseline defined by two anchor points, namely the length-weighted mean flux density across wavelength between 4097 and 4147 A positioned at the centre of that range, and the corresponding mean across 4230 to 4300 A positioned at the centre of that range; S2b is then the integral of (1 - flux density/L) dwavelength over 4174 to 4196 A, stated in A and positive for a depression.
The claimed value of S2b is 2.64 A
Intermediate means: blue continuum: 13.4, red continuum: 8.61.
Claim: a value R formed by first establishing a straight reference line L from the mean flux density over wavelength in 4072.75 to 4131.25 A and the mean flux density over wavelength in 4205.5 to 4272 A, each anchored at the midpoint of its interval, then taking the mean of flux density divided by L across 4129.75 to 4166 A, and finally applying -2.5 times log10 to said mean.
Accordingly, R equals 0.15 mag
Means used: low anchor 15.6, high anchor 8.79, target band 11.7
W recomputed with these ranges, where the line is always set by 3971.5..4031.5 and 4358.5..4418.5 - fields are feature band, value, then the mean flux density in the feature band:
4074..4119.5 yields 6.3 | 16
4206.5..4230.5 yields 8.7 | 9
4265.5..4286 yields 5.9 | 8.57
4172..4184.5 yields 4.2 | 10.3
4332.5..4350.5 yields 3.2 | 7.88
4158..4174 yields 5.2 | 10.8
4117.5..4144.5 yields 6.3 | 13.3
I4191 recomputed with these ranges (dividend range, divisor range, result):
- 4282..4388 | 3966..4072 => 0.45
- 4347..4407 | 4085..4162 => 0.65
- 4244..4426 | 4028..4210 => 0.61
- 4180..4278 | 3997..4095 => 0.44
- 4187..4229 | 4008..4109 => 0.47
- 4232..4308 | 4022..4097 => 0.45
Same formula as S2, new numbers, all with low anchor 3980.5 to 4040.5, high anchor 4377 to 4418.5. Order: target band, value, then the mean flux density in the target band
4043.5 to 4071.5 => 1.7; 20.7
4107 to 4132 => 6.3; 14.5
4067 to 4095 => 4.3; 17.7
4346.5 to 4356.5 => 1.7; 8.14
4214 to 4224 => 4.1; 9.06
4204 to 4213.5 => 3.9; 9.24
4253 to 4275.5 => 7.7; 8.8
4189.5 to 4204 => 6.3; 9.2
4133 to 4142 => 3.0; 12.5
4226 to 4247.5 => 9.0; 8.46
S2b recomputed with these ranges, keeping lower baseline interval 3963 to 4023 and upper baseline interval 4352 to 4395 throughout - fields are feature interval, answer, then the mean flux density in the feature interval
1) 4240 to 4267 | 6.6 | 8.68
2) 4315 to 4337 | 1.4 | 8.62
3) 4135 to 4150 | 3.2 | 11.8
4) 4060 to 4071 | -1.0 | 19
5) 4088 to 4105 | 0.9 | 15.6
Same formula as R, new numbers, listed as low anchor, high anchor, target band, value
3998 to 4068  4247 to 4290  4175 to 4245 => 0.32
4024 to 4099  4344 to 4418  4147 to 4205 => 0.49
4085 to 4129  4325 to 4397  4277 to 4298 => 0.18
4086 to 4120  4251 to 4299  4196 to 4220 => 0.23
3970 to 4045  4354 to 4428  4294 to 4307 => 0.29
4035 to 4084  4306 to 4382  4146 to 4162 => 0.43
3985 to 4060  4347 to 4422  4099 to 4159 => 0.42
